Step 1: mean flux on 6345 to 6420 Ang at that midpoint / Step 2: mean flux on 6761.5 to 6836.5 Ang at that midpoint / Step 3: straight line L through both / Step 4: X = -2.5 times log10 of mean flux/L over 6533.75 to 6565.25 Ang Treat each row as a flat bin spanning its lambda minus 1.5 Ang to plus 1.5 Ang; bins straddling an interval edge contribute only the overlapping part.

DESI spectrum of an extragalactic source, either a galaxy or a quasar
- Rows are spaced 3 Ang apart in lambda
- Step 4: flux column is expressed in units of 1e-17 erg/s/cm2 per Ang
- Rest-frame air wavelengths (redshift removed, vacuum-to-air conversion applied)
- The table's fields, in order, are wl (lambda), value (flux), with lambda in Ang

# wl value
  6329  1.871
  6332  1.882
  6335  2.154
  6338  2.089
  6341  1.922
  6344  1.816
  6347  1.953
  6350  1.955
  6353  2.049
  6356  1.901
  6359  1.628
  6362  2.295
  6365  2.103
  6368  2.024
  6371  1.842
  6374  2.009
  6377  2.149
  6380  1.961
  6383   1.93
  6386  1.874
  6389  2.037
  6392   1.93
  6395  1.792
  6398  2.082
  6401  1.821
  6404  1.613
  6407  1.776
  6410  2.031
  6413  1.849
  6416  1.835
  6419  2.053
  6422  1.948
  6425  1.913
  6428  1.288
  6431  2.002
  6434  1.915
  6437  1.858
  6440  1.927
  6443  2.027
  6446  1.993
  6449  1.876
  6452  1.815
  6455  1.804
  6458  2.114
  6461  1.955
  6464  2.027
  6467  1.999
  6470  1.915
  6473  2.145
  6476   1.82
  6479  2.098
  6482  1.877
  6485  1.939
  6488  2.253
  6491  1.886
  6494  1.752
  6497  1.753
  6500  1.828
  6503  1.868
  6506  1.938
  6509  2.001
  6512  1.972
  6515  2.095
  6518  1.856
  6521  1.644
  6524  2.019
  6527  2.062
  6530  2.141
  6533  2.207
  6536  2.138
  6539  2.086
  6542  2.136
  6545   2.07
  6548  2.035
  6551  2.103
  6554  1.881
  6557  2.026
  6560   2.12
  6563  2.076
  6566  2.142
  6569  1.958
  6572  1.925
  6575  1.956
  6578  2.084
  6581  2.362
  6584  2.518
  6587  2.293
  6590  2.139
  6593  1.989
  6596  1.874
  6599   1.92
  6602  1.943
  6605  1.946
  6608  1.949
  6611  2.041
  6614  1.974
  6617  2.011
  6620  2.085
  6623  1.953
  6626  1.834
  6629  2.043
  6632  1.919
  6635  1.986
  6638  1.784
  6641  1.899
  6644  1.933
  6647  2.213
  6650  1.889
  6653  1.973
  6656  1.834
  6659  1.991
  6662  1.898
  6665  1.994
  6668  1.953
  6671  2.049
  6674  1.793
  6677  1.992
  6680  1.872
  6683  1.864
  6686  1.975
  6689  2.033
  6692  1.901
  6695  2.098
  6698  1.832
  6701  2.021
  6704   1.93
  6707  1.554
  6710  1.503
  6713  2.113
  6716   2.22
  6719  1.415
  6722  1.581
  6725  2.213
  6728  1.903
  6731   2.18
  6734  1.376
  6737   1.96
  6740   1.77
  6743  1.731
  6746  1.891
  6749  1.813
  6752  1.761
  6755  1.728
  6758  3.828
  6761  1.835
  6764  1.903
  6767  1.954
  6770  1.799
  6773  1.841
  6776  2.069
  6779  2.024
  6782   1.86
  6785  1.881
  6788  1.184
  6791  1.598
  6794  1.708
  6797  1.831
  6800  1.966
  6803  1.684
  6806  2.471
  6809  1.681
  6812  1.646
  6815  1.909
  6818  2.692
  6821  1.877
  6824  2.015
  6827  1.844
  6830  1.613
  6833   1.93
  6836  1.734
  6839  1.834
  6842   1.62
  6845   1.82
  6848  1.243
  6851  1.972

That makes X -0.09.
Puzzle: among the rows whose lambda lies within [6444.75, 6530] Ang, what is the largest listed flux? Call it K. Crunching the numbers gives 2.253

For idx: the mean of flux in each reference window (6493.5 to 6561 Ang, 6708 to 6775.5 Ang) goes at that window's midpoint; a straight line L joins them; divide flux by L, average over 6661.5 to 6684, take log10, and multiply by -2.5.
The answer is 0.009 mag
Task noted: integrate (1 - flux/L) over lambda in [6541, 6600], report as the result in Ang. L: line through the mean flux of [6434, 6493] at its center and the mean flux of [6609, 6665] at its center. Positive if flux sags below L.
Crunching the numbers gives -3.64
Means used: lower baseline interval 1.96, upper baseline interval 1.96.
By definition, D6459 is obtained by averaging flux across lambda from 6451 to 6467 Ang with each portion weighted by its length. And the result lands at 1.95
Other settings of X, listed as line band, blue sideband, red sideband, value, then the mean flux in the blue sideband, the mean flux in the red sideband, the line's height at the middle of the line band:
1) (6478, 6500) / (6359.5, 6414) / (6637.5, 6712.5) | 0.01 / 1.95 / 1.92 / 1.94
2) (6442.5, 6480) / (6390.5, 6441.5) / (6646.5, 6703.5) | -0.05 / 1.86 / 1.95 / 1.88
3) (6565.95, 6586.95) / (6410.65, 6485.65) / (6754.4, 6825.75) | -0.11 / 1.92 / 1.96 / 1.94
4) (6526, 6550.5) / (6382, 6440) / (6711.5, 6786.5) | -0.11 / 1.87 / 1.95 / 1.9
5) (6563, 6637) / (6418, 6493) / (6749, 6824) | -0.05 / 1.94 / 1.95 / 1.94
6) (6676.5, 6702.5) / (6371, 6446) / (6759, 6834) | -0.04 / 1.9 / 1.89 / 1.89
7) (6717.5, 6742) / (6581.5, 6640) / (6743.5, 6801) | 0.08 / 2.02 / 1.92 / 1.94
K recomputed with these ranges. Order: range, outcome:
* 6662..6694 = 2.049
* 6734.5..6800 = 3.828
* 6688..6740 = 2.22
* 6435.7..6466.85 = 2.114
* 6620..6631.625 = 2.085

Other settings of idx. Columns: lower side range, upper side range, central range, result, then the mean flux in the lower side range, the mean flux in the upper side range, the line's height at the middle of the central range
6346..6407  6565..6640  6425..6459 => 0.05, 1.94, 2.02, 1.97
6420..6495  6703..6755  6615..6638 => -0.06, 1.93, 1.81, 1.86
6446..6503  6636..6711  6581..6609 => -0.09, 1.94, 1.91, 1.92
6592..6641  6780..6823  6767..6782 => -0.03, 1.95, 1.86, 1.87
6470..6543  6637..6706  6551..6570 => -0.04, 1.98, 1.94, 1.97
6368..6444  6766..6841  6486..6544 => -0.05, 1.9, 1.86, 1.89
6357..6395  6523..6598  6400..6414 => 0.10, 1.97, 2.09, 1.99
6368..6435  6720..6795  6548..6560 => -0.07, 1.9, 1.89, 1.89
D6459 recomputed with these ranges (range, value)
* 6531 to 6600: 2.09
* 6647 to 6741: 1.9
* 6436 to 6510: 1.94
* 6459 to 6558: 1.99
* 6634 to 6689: 1.94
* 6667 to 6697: 1.95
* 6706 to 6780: 1.92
